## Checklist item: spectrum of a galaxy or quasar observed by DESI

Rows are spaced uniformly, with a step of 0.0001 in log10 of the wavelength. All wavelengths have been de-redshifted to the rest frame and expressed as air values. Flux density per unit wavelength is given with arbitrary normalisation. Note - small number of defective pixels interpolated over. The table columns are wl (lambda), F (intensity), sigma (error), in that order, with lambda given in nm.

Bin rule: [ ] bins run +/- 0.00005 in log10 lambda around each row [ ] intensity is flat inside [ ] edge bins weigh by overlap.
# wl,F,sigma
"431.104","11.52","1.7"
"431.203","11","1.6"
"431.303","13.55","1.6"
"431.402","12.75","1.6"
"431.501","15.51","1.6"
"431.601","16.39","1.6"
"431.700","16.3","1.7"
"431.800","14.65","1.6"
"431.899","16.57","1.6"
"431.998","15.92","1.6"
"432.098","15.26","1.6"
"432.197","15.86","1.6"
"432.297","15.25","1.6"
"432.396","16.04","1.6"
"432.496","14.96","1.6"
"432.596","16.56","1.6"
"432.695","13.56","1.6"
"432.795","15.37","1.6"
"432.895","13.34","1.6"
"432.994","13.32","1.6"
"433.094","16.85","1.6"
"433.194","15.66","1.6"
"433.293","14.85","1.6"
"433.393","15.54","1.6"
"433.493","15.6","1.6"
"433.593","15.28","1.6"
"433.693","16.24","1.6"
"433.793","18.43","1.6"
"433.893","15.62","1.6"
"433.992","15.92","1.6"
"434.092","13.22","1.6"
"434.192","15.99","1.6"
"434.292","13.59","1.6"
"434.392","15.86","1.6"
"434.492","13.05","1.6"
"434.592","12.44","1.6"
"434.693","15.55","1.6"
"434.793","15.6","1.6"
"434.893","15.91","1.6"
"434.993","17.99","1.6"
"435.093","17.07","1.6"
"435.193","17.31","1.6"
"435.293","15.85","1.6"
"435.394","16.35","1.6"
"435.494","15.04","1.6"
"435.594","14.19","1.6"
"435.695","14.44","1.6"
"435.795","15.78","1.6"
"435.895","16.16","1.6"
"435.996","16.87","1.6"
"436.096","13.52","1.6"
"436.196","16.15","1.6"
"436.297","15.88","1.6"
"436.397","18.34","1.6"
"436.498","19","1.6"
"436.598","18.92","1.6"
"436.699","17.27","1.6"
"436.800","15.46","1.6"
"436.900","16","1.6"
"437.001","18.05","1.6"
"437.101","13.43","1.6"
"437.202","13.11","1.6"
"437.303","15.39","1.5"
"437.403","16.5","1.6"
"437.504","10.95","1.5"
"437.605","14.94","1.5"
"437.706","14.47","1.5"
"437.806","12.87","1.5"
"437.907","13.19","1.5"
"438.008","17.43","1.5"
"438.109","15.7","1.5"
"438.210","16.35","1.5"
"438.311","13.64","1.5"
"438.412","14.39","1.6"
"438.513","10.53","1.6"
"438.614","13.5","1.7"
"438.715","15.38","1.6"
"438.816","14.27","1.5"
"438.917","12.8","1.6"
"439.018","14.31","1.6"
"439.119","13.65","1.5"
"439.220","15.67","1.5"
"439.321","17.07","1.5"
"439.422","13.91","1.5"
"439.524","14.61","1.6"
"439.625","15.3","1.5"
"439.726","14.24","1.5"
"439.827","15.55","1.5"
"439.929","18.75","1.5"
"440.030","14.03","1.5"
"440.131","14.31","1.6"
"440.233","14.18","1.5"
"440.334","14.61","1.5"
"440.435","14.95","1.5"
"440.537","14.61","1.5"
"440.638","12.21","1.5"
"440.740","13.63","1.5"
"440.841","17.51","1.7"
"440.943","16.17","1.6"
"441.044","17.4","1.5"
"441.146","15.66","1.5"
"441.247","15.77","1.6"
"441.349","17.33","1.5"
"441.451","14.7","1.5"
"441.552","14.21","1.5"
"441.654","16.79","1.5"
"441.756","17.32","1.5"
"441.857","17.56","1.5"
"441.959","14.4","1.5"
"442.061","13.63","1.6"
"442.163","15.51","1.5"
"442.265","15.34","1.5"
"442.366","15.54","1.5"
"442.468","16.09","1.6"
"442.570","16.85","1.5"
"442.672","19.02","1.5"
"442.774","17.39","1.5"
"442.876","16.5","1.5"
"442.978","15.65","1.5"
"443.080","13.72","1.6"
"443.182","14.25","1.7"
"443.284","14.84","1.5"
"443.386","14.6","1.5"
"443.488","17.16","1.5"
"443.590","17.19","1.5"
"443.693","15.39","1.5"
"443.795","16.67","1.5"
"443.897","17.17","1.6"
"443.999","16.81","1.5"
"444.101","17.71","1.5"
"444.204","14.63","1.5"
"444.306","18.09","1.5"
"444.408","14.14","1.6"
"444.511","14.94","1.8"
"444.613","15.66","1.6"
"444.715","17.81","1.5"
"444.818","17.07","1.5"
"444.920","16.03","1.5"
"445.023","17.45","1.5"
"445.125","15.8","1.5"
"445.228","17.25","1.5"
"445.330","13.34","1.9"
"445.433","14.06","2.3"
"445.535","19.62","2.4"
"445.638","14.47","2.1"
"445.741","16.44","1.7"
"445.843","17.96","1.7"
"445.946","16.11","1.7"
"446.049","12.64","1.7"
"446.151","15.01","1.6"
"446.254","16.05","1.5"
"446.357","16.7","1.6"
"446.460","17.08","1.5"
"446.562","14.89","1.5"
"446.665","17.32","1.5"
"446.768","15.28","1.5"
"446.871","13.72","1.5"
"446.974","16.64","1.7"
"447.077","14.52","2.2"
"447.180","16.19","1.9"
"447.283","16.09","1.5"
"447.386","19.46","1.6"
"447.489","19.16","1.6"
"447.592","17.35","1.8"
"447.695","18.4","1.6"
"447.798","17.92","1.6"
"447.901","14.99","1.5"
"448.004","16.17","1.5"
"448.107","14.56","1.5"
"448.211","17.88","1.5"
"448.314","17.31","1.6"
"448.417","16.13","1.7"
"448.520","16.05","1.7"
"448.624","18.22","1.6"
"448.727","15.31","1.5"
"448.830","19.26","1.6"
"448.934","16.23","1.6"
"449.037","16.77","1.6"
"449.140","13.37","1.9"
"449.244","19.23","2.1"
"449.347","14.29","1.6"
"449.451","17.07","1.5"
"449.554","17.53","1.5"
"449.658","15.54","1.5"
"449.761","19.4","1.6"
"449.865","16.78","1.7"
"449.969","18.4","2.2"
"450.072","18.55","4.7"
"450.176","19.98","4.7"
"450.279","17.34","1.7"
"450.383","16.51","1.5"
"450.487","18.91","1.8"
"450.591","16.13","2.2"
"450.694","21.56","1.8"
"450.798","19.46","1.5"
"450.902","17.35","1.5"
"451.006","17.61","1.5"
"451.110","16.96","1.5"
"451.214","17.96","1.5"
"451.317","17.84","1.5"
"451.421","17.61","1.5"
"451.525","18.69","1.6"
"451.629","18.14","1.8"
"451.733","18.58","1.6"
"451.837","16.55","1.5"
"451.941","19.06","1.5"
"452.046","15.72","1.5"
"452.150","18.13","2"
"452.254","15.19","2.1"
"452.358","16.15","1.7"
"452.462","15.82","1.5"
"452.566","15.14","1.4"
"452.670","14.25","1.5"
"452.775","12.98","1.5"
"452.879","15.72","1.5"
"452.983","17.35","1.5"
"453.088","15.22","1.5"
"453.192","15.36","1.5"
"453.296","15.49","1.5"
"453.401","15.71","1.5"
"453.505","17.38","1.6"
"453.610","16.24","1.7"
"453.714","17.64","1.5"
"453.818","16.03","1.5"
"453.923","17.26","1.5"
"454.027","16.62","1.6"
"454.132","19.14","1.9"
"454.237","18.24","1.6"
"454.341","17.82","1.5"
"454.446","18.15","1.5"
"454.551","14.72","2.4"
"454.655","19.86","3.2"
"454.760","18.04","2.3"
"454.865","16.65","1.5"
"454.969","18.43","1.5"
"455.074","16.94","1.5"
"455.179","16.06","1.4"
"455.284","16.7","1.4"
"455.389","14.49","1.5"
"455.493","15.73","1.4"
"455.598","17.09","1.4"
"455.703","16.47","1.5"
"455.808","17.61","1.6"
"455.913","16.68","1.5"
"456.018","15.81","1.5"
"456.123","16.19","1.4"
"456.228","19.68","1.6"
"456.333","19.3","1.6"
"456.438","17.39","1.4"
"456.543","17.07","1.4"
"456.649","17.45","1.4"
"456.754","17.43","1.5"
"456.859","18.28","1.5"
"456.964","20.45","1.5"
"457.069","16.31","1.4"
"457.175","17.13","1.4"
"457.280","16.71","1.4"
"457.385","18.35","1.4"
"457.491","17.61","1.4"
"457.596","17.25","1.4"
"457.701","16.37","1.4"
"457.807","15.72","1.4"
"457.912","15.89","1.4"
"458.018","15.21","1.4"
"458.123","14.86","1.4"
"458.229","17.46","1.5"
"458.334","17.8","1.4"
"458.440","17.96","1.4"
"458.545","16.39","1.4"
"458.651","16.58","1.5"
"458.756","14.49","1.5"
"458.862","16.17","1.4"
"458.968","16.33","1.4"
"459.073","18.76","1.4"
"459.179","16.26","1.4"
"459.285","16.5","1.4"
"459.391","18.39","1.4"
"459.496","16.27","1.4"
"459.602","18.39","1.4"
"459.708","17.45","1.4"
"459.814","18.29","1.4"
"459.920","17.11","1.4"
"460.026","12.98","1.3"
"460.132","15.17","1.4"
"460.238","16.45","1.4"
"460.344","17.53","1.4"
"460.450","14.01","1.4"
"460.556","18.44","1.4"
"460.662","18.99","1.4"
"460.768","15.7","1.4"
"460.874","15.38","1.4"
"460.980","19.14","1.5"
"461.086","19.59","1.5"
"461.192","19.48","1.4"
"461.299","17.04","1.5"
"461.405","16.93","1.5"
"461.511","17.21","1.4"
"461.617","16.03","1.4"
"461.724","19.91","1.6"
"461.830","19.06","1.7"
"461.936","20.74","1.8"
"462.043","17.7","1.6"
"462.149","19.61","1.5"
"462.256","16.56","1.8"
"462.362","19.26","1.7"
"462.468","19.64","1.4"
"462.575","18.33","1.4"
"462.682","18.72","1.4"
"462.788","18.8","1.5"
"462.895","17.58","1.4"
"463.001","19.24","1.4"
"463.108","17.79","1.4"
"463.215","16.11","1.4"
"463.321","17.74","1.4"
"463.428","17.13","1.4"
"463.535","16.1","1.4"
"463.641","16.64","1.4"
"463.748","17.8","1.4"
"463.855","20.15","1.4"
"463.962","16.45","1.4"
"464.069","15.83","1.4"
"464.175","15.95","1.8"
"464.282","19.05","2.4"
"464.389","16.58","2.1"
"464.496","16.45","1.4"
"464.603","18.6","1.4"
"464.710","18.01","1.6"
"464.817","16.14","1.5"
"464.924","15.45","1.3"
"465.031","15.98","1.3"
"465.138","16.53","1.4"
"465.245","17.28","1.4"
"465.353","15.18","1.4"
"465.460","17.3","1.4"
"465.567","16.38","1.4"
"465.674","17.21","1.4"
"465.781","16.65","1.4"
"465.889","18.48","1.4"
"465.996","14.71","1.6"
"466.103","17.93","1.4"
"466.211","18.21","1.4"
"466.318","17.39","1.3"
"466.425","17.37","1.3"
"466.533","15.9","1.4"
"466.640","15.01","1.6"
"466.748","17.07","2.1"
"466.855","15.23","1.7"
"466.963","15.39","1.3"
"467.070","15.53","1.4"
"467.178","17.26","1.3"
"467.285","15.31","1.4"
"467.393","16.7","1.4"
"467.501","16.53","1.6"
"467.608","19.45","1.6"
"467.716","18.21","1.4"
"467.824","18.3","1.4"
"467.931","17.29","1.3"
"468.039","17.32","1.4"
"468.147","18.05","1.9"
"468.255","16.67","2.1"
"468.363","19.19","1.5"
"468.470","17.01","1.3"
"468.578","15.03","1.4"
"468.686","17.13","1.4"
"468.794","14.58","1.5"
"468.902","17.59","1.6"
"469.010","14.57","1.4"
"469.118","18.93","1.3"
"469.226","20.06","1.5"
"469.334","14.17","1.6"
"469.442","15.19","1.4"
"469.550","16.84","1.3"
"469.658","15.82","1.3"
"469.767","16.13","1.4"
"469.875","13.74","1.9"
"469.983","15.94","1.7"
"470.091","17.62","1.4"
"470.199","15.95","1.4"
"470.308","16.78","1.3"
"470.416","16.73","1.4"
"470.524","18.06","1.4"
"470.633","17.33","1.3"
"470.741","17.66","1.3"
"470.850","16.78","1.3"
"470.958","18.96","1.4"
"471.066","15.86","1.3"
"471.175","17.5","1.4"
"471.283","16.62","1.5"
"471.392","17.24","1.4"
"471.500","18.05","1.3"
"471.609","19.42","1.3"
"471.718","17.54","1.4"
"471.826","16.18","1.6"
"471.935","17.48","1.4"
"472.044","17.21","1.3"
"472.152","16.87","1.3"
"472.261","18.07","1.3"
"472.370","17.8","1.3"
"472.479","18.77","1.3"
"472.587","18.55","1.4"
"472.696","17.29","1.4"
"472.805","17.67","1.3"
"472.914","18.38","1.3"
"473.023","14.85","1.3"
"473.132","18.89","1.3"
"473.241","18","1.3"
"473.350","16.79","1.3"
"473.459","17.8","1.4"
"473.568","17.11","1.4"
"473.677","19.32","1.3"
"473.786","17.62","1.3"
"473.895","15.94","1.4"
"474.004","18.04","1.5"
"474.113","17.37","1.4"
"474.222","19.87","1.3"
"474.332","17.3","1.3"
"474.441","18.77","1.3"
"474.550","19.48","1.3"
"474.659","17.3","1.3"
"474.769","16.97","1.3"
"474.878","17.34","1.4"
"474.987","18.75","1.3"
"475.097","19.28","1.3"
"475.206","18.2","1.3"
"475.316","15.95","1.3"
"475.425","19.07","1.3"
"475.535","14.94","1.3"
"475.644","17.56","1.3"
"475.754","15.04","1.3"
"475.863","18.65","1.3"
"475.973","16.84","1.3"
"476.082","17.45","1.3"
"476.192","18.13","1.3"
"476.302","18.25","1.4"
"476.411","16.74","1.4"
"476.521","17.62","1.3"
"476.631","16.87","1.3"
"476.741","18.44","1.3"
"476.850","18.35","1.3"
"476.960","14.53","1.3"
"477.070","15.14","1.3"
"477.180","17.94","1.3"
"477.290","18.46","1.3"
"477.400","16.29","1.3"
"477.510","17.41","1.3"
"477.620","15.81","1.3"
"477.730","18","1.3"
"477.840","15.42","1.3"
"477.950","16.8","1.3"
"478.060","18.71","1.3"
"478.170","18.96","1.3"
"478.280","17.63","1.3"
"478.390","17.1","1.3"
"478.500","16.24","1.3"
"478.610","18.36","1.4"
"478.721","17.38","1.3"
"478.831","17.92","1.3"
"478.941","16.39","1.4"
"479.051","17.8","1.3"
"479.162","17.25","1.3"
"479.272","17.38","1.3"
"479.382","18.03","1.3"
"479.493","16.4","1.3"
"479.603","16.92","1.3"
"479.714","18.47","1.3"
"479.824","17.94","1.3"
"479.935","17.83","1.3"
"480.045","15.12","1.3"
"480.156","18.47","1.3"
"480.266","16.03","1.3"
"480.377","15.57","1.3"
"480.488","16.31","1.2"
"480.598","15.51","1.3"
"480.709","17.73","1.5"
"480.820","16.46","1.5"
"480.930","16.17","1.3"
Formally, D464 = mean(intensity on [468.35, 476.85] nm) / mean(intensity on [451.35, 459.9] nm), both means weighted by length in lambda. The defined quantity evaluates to 1.02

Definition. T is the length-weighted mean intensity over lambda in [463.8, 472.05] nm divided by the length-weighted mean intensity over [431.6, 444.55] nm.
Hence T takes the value 1.09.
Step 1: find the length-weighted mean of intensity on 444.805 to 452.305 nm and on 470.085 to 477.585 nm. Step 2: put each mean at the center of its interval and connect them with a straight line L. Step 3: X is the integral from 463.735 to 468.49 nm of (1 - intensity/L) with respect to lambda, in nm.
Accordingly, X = 0.09 nm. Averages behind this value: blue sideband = 16.9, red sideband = 17.5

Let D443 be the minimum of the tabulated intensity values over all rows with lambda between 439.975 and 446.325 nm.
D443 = 12.21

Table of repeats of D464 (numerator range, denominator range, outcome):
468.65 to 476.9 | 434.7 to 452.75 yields 1.08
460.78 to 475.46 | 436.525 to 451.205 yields 1.08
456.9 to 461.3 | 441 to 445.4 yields 1.06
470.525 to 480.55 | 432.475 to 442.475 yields 1.14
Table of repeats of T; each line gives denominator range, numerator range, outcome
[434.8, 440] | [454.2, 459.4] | 1.11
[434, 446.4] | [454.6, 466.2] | 1.11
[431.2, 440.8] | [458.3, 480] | 1.14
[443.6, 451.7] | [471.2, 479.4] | 1.04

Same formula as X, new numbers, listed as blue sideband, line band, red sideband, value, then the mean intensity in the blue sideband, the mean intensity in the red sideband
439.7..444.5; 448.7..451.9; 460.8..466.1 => -0.23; 15.7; 17.5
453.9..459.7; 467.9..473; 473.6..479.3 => 0.08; 17.1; 17.5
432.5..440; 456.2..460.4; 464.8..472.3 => -0.17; 15.3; 16.8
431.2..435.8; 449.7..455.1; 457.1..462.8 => -0.17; 15.3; 17.3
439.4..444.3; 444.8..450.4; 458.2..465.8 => -0.15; 15.7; 17.3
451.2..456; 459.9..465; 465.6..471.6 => -0.20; 16.8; 16.9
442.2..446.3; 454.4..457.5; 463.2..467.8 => -0.15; 16.1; 16.9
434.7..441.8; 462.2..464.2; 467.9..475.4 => -0.10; 15.3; 17.3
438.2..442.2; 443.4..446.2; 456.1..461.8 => -0.11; 15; 17.1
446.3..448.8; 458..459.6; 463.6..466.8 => 0.01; 16.6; 16.9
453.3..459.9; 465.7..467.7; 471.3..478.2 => 0.07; 17.1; 17.5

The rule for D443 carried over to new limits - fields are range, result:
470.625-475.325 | 14.85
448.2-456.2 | 12.98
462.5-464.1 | 15.83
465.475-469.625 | 14.17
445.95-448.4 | 12.64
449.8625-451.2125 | 16.13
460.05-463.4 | 14.01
